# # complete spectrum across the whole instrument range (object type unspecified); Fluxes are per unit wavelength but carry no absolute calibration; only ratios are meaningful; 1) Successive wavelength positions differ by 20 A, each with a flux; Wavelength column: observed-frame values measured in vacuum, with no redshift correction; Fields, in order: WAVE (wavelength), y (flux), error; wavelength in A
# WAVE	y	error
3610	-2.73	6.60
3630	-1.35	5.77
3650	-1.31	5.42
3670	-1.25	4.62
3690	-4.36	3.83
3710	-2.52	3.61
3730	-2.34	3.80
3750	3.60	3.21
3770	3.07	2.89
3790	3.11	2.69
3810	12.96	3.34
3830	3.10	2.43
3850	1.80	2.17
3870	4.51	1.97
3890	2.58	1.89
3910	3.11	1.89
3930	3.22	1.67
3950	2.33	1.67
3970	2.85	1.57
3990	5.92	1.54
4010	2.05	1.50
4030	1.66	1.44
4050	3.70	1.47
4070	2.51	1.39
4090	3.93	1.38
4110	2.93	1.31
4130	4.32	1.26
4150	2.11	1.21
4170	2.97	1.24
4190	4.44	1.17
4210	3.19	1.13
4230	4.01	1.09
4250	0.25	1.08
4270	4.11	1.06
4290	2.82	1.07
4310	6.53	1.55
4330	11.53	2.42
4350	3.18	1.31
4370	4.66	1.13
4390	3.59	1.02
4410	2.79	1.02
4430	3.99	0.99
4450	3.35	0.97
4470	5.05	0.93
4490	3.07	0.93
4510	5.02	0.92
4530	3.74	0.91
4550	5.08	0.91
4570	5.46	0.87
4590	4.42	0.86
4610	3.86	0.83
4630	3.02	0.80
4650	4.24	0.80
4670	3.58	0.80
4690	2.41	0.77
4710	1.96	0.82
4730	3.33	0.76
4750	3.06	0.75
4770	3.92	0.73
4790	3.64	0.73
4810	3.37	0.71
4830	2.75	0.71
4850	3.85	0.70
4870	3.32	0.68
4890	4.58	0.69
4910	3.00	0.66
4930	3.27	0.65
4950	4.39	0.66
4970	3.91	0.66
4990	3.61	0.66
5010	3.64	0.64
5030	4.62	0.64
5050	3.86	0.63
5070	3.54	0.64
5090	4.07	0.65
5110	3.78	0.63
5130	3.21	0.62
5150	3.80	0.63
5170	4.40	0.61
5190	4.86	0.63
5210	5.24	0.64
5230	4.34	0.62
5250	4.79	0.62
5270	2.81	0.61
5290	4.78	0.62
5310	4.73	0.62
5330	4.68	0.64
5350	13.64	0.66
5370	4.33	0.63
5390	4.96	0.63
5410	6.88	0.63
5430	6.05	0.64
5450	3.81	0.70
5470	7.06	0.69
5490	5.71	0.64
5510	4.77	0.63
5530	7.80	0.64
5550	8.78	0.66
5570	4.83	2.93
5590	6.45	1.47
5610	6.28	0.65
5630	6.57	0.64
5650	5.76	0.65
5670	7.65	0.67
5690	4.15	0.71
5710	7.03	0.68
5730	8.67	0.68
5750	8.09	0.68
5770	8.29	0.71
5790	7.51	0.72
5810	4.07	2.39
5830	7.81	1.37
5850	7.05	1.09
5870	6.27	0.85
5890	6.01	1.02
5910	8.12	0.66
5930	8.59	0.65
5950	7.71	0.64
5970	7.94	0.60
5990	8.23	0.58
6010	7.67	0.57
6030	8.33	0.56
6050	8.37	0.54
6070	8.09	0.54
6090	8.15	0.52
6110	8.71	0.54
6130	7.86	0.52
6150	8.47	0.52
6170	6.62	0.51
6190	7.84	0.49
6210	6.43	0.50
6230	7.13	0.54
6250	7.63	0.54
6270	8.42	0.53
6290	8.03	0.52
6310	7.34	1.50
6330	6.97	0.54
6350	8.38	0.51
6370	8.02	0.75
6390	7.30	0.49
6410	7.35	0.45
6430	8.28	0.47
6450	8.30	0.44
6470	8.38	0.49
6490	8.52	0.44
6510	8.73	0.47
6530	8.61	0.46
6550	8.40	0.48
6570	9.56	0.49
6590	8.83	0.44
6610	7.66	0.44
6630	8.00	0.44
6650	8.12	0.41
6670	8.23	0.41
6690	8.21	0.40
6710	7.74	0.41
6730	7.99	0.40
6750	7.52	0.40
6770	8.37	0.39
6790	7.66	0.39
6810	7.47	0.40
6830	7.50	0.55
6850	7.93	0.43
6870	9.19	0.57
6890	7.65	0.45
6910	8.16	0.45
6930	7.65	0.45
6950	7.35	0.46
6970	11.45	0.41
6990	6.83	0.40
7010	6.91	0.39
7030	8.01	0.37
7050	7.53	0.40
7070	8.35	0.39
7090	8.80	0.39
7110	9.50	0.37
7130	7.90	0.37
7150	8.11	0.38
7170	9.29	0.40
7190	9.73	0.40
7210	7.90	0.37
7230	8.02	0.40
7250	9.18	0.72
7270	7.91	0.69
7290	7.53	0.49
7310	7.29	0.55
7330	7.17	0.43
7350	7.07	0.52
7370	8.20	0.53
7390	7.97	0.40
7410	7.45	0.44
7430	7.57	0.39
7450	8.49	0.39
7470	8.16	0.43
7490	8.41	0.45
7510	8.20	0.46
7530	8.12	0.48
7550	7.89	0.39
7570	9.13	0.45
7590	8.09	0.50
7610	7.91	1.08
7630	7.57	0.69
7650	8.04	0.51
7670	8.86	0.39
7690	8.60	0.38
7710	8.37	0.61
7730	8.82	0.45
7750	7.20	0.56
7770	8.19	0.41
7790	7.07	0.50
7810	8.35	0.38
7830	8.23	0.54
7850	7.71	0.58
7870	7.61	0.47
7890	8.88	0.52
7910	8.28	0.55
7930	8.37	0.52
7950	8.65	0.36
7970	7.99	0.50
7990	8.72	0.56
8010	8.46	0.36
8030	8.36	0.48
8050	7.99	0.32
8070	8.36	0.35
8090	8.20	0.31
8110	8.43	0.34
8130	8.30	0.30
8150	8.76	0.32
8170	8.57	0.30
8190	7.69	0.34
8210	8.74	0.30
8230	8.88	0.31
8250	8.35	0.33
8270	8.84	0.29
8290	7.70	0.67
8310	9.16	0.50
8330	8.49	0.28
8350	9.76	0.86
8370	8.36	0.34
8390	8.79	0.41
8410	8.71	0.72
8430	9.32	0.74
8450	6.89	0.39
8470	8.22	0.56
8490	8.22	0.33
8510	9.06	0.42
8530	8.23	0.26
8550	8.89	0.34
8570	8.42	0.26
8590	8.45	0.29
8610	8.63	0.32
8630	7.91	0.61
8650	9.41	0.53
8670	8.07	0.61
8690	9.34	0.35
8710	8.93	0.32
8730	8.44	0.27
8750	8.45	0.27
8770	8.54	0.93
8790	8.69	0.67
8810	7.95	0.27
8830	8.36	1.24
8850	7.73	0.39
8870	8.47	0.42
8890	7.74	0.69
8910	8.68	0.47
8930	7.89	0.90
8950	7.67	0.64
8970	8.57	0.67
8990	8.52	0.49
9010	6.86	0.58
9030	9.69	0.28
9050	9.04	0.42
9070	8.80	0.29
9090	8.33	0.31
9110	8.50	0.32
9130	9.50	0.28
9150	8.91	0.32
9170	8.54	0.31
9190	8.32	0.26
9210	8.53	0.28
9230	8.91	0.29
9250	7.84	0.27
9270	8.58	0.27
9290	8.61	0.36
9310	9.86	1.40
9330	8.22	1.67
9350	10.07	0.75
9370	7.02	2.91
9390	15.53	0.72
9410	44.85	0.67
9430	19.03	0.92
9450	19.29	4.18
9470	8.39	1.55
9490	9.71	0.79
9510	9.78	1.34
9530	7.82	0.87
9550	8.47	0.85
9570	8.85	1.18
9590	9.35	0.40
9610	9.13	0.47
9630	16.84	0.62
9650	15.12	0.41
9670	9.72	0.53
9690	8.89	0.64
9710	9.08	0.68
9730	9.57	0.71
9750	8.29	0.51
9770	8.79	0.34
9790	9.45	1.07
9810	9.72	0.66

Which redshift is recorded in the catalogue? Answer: 0.43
